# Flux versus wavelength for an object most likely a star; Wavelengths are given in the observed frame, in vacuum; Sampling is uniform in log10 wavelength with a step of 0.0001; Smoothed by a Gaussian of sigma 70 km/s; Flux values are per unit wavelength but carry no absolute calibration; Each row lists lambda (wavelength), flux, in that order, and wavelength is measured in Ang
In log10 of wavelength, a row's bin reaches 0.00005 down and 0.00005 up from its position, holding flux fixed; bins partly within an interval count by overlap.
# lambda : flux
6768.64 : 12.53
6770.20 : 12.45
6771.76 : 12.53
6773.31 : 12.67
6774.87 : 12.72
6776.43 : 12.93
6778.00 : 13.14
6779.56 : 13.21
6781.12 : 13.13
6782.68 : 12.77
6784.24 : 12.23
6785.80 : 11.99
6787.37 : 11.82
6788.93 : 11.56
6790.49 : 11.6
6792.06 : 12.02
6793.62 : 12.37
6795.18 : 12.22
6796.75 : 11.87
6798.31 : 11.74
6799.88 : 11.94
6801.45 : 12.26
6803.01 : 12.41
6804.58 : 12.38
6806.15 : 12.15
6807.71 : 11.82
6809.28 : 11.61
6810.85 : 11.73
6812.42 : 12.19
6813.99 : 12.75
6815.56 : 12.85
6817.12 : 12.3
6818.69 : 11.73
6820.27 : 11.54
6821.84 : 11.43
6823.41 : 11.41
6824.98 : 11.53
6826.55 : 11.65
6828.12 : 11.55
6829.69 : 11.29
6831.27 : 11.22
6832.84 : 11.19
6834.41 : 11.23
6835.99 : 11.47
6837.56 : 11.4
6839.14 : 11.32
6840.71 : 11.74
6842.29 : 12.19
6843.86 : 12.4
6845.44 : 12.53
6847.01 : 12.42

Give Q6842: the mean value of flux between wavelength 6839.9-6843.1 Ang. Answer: 12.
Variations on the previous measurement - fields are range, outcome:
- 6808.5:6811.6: 11.7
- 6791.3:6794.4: 12.2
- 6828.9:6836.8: 11.3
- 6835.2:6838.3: 11.4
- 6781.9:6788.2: 12.2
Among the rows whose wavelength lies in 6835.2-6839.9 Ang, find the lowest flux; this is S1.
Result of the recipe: 11.32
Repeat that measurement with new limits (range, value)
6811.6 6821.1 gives 11.54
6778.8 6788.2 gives 11.82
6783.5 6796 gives 11.56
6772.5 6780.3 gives 12.67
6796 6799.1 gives 11.74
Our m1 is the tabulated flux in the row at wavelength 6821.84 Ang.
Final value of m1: 11.43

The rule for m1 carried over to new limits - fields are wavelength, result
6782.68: 12.77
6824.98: 11.53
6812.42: 12.19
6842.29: 12.19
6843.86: 12.4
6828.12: 11.55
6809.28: 11.61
